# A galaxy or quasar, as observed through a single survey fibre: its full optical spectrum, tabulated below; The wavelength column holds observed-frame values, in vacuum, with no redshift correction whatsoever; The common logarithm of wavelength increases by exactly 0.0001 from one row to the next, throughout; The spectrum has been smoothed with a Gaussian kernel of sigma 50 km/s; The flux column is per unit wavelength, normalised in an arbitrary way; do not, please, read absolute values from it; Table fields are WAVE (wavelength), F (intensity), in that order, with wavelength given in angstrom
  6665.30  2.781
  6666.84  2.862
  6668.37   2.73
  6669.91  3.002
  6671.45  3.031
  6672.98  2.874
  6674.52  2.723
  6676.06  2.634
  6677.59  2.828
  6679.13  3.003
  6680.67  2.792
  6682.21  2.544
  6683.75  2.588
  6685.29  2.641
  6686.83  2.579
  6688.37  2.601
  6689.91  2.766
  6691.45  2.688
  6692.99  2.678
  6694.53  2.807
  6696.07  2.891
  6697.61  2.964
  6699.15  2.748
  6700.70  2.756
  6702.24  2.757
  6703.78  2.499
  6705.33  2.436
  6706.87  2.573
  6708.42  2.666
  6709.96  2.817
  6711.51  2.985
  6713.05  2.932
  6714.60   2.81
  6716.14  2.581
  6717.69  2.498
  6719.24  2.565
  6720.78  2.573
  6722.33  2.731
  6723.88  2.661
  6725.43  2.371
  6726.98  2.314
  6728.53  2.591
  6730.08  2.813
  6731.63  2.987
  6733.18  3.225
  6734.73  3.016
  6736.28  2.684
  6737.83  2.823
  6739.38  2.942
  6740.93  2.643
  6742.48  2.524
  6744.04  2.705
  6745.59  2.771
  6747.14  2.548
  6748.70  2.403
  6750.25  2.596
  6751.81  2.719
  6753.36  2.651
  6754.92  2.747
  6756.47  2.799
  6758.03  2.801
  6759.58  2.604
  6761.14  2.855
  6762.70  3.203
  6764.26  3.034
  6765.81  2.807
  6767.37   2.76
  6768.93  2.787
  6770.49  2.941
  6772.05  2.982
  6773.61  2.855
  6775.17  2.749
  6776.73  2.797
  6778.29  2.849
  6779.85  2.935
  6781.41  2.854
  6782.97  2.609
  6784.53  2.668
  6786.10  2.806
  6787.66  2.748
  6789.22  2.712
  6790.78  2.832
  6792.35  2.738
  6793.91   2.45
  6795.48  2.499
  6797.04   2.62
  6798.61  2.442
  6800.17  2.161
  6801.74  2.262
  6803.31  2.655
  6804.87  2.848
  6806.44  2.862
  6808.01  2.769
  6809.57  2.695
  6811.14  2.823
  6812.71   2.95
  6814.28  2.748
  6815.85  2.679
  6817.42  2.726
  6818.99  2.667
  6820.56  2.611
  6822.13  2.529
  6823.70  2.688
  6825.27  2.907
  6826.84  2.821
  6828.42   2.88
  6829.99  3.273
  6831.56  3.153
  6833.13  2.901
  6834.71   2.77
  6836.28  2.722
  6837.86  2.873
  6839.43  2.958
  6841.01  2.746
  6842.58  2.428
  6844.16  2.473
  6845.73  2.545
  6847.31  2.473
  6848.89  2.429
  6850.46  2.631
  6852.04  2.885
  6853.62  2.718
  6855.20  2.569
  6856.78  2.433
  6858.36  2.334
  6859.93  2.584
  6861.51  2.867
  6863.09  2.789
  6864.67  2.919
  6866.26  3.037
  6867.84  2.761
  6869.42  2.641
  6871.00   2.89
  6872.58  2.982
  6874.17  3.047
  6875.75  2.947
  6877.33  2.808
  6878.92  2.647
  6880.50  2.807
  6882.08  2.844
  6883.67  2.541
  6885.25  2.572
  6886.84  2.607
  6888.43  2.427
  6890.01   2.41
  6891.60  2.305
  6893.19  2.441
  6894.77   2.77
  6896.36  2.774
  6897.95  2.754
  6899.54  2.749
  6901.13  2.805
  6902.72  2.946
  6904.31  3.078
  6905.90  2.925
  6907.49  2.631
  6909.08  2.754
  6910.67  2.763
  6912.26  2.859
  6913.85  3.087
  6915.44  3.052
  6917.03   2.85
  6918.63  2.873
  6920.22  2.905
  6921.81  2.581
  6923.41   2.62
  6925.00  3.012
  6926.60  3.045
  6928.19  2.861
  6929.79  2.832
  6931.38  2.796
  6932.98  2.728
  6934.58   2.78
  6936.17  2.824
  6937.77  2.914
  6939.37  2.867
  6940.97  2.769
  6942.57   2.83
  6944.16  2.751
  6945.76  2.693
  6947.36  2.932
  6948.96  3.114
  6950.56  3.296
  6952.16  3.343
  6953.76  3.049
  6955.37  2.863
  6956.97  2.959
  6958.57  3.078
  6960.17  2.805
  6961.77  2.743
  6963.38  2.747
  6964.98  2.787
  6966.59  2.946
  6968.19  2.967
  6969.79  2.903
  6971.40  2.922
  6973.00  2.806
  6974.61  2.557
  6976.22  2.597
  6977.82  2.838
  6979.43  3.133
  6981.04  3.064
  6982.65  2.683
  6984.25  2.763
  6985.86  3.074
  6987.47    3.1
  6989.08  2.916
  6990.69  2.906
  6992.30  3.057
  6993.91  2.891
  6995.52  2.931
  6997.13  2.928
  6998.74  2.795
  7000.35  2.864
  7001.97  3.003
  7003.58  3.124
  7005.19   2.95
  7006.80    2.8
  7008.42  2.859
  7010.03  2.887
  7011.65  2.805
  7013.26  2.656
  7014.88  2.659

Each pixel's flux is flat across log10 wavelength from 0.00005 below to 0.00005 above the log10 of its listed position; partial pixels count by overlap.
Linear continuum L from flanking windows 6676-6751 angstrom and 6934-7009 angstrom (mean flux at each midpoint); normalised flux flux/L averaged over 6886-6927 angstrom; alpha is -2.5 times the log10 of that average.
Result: 0.034 mag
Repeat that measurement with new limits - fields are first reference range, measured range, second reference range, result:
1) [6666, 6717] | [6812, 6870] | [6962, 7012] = 0.03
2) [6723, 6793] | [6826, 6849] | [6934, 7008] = 0.02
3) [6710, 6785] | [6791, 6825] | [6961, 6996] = 0.06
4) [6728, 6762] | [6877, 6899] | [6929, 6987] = 0.09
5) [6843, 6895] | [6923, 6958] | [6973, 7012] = -0.04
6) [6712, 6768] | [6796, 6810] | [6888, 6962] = 0.07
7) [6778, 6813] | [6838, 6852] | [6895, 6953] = 0.06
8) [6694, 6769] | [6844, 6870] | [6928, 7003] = 0.06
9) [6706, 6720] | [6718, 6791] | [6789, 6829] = -0.02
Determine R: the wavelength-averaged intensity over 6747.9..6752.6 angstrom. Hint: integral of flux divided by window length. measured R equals 2.57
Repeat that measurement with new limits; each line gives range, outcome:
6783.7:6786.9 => 2.73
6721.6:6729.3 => 2.53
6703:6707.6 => 2.5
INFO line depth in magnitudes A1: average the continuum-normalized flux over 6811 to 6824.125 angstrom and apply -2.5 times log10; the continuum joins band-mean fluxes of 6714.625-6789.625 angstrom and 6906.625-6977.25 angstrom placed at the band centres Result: 0.032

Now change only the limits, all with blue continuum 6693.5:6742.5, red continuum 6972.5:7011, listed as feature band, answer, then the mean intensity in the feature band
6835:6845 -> 0.04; 2.7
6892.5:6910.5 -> 0.02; 2.79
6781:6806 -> 0.06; 2.62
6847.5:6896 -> 0.05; 2.69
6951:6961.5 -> -0.05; 3.01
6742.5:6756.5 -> 0.04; 2.64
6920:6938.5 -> 0.01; 2.82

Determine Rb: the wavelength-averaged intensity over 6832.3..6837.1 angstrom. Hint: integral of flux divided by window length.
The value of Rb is 2.8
